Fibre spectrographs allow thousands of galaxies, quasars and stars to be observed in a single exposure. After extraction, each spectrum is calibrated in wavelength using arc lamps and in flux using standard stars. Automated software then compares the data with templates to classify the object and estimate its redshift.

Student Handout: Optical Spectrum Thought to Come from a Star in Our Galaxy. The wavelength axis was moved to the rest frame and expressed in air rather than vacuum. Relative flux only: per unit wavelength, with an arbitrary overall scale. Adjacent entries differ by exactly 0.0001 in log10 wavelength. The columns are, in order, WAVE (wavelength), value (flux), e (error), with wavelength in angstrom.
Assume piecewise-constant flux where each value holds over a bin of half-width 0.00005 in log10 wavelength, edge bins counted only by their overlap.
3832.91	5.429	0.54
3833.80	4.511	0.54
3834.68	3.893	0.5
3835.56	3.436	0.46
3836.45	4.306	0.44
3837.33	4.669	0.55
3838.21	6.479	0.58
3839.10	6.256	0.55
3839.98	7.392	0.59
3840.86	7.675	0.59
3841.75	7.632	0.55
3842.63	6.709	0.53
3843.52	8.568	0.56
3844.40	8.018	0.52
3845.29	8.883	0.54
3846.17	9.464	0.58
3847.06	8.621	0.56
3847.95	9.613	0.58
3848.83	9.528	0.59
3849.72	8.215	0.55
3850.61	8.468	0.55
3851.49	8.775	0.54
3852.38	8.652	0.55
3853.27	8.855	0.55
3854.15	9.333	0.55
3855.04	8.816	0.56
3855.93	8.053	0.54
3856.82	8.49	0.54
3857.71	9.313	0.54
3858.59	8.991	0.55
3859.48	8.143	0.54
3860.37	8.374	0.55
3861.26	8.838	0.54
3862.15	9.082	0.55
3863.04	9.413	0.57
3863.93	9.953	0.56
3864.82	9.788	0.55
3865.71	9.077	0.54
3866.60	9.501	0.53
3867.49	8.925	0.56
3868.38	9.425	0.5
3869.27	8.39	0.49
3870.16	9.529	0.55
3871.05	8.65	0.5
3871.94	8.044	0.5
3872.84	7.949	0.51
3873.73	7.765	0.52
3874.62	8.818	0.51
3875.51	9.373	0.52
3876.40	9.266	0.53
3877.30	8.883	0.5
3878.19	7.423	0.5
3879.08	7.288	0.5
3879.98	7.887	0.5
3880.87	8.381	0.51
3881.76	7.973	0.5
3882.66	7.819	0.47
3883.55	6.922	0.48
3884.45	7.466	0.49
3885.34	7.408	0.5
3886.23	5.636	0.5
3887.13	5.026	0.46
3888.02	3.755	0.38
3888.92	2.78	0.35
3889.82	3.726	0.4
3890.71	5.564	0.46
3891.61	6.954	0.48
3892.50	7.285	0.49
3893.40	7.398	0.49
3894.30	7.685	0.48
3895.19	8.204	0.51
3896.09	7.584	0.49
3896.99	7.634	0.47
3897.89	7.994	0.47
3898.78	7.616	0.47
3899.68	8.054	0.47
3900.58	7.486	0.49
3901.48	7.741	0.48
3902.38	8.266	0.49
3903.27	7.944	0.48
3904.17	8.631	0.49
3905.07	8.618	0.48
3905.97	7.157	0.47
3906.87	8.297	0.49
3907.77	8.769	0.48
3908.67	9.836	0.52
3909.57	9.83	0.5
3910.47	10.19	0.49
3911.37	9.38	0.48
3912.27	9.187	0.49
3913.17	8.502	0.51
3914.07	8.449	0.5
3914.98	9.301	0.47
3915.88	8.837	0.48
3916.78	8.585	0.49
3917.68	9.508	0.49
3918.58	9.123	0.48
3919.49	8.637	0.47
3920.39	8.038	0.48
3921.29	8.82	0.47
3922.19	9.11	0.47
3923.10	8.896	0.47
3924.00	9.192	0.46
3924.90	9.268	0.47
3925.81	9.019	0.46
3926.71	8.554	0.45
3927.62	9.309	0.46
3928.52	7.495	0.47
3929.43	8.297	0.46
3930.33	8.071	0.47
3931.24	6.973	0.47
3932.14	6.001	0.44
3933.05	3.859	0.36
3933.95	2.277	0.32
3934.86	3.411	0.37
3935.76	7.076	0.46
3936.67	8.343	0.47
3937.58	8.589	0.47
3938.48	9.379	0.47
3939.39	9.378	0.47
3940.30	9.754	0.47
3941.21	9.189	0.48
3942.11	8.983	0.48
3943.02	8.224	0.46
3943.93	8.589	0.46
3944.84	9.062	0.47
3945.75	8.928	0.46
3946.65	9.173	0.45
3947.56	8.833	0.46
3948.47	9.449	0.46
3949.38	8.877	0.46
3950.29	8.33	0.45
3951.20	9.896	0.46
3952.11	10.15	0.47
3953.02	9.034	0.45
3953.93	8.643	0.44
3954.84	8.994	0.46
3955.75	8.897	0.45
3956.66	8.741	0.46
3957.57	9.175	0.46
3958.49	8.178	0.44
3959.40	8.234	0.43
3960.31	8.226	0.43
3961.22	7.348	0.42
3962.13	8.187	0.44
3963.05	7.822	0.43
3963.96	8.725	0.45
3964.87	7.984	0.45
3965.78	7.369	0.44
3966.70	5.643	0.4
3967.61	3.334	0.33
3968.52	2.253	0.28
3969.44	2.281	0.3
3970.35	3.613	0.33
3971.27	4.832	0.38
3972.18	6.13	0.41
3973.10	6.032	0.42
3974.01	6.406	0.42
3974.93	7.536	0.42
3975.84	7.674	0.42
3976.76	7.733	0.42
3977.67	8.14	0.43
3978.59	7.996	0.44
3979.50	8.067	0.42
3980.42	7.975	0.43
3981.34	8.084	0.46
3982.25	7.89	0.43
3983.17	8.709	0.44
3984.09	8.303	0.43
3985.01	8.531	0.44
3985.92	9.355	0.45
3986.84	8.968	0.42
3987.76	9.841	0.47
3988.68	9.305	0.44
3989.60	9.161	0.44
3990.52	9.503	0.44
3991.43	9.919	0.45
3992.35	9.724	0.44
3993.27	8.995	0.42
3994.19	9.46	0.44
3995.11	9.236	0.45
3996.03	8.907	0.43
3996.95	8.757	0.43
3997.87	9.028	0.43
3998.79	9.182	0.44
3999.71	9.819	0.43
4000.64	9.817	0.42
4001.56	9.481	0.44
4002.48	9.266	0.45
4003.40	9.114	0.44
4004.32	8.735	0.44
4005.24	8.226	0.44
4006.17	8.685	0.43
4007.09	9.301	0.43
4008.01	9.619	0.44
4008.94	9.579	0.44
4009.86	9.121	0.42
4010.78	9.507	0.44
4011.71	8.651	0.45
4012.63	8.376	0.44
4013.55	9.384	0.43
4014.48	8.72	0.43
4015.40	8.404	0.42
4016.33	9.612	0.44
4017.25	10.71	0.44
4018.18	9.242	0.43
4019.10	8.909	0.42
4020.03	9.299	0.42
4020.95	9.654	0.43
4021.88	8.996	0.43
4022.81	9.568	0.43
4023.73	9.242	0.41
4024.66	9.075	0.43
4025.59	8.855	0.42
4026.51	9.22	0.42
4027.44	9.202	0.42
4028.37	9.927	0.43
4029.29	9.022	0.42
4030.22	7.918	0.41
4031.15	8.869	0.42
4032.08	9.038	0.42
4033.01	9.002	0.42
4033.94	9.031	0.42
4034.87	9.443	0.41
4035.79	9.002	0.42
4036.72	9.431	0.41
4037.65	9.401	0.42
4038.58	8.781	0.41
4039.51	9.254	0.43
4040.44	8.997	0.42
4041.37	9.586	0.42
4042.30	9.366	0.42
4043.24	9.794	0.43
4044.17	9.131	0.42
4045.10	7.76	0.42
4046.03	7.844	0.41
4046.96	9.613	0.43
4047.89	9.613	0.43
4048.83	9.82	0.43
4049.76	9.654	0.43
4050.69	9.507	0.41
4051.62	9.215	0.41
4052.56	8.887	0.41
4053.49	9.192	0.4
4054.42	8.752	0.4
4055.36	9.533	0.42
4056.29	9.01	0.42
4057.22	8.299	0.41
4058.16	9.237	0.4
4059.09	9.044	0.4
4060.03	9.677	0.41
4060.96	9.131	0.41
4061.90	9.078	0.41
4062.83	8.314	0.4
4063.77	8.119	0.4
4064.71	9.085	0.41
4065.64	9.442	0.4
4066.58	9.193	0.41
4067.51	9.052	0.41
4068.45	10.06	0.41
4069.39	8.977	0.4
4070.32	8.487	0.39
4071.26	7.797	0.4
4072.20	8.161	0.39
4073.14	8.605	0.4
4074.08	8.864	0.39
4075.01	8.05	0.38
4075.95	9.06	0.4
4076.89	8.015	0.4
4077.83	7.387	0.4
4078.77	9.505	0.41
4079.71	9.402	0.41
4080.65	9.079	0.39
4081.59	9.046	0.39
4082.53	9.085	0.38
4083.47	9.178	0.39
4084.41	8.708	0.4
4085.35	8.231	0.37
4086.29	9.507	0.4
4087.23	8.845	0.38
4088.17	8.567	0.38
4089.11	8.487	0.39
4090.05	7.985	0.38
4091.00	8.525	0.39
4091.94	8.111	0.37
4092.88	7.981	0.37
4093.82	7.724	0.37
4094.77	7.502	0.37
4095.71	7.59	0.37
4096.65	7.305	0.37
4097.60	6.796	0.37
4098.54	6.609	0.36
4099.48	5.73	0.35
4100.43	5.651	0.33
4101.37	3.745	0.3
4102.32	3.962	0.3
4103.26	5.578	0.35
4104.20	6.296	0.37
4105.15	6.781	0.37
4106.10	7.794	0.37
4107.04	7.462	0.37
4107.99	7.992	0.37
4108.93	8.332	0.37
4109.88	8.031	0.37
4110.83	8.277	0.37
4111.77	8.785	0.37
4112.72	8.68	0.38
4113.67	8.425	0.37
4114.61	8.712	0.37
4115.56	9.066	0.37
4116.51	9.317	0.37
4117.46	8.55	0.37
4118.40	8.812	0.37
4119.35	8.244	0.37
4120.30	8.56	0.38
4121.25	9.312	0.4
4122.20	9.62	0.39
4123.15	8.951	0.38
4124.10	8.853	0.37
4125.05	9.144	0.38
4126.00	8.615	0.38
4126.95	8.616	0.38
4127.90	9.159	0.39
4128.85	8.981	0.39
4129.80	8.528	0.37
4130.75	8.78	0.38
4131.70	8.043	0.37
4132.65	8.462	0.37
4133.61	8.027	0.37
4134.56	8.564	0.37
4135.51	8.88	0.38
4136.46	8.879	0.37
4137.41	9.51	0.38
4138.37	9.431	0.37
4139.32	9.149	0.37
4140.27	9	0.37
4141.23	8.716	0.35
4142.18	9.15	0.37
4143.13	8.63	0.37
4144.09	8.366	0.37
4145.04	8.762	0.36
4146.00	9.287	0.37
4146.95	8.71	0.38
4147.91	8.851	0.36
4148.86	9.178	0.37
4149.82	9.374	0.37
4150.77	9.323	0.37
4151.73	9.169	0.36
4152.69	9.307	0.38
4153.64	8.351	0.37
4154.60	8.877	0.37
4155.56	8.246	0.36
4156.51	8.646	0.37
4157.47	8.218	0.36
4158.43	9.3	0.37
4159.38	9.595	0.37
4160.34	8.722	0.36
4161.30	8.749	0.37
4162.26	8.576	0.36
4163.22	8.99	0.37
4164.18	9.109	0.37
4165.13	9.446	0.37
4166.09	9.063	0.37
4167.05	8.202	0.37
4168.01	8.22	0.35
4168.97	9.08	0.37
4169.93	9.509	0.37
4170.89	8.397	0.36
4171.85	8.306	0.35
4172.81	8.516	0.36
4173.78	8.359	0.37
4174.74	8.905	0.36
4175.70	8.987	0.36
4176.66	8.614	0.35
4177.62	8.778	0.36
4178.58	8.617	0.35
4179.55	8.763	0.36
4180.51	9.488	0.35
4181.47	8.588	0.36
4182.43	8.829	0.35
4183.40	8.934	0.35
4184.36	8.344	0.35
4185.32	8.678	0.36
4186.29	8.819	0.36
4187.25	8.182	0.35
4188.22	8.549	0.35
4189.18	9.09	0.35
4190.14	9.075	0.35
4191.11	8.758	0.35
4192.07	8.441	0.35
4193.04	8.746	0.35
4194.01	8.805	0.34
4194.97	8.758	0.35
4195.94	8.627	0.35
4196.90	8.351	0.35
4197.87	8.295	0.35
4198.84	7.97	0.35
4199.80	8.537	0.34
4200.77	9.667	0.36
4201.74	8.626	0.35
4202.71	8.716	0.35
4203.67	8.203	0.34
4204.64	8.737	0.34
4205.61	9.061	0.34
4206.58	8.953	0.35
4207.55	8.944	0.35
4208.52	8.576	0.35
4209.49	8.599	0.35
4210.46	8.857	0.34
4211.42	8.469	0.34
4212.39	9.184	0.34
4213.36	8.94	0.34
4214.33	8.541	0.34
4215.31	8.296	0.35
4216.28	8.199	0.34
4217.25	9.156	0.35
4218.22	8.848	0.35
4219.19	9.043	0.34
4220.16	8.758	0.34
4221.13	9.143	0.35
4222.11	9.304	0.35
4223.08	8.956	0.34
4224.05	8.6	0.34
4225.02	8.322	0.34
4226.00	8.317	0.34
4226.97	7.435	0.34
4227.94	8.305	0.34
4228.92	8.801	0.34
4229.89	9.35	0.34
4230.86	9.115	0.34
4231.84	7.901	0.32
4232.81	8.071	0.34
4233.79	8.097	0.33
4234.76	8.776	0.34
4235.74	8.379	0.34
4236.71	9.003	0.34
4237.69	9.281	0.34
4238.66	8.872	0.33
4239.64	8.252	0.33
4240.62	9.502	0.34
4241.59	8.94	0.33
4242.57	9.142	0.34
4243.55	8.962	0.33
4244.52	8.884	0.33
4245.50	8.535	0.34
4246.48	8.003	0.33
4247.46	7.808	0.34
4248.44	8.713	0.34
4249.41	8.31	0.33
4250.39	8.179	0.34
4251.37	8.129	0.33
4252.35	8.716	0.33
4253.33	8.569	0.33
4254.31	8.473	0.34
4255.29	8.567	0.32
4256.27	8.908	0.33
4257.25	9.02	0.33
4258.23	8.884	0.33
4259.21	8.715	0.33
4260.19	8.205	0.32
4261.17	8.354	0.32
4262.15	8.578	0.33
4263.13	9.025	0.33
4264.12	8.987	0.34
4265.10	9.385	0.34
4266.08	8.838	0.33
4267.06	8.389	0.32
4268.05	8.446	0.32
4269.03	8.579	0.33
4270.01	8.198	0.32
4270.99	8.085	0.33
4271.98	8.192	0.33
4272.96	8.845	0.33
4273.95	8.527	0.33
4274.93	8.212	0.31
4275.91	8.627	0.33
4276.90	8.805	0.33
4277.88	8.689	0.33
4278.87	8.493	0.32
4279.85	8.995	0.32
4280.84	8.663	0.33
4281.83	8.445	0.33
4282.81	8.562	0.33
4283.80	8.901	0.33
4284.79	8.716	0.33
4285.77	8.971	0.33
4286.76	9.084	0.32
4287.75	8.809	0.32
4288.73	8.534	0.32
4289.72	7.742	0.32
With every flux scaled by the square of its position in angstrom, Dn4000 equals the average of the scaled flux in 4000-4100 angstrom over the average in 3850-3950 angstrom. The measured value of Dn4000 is 1.17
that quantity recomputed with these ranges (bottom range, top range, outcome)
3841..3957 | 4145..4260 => 1.23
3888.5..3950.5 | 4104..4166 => 1.20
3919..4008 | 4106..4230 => 1.19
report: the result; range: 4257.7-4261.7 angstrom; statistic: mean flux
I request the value 8.55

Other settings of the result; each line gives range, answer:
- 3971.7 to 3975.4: 6.53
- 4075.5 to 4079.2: 8.47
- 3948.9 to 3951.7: 9.05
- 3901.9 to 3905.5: 8.37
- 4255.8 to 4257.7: 8.96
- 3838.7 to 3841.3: 7.14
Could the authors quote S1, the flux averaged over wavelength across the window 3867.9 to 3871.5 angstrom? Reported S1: 9.01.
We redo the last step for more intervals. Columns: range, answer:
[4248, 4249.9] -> 8.54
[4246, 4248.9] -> 8.16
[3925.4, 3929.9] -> 8.53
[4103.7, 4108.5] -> 7.27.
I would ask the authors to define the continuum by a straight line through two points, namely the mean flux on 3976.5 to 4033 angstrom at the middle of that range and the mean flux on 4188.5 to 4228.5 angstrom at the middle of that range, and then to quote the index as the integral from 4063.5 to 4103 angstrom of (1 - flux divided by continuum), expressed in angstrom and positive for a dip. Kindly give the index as 3.5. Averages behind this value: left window 9.04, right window 8.69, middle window 8.11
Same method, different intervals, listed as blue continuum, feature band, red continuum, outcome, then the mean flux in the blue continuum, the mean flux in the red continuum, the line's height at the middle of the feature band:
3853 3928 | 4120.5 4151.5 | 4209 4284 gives -1.4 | 8.25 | 8.64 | 8.52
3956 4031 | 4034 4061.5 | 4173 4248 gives -2.3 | 8.39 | 8.69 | 8.46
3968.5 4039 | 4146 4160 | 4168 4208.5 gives -0.4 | 8.64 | 8.71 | 8.7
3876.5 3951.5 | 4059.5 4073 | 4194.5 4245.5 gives -0.9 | 7.95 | 8.7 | 8.32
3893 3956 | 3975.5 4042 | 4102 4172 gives -4.4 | 8.38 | 8.62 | 8.48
